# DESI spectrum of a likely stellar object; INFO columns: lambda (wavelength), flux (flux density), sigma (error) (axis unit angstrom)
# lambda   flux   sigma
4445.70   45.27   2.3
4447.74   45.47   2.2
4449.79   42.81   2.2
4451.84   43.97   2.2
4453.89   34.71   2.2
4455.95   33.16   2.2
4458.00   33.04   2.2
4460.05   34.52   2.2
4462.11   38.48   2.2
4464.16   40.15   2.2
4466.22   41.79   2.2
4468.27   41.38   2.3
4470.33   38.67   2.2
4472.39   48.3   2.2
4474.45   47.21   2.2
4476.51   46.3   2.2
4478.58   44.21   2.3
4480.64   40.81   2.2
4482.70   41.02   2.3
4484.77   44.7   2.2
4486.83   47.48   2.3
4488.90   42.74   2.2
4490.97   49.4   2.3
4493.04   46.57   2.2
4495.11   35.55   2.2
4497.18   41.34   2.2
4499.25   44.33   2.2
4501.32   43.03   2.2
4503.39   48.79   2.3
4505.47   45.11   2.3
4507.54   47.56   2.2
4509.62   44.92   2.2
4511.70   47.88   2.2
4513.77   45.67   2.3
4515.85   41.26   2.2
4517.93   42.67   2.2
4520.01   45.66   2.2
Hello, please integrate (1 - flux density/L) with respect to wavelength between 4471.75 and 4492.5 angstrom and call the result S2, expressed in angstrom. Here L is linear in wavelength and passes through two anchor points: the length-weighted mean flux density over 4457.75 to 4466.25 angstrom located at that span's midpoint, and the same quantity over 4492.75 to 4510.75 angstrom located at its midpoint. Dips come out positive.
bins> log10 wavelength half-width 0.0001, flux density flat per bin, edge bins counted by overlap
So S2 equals -2.2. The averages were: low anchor 37.5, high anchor 44.1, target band 45.2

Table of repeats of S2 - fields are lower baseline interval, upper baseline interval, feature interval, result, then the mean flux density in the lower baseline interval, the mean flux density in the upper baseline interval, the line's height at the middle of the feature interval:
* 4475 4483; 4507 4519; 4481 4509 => -0.1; 43.5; 44.9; 44.2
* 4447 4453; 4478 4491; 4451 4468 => 2.4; 43.8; 44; 43.8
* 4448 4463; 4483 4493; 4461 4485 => -0.4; 37.6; 45.7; 42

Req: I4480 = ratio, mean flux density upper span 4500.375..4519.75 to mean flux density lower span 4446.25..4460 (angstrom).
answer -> 1.17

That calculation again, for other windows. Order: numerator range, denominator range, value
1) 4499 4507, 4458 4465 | 1.23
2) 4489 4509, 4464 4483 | 1.03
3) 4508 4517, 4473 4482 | 1.01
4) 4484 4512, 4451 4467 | 1.20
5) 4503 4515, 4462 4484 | 1.09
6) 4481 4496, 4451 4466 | 1.18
